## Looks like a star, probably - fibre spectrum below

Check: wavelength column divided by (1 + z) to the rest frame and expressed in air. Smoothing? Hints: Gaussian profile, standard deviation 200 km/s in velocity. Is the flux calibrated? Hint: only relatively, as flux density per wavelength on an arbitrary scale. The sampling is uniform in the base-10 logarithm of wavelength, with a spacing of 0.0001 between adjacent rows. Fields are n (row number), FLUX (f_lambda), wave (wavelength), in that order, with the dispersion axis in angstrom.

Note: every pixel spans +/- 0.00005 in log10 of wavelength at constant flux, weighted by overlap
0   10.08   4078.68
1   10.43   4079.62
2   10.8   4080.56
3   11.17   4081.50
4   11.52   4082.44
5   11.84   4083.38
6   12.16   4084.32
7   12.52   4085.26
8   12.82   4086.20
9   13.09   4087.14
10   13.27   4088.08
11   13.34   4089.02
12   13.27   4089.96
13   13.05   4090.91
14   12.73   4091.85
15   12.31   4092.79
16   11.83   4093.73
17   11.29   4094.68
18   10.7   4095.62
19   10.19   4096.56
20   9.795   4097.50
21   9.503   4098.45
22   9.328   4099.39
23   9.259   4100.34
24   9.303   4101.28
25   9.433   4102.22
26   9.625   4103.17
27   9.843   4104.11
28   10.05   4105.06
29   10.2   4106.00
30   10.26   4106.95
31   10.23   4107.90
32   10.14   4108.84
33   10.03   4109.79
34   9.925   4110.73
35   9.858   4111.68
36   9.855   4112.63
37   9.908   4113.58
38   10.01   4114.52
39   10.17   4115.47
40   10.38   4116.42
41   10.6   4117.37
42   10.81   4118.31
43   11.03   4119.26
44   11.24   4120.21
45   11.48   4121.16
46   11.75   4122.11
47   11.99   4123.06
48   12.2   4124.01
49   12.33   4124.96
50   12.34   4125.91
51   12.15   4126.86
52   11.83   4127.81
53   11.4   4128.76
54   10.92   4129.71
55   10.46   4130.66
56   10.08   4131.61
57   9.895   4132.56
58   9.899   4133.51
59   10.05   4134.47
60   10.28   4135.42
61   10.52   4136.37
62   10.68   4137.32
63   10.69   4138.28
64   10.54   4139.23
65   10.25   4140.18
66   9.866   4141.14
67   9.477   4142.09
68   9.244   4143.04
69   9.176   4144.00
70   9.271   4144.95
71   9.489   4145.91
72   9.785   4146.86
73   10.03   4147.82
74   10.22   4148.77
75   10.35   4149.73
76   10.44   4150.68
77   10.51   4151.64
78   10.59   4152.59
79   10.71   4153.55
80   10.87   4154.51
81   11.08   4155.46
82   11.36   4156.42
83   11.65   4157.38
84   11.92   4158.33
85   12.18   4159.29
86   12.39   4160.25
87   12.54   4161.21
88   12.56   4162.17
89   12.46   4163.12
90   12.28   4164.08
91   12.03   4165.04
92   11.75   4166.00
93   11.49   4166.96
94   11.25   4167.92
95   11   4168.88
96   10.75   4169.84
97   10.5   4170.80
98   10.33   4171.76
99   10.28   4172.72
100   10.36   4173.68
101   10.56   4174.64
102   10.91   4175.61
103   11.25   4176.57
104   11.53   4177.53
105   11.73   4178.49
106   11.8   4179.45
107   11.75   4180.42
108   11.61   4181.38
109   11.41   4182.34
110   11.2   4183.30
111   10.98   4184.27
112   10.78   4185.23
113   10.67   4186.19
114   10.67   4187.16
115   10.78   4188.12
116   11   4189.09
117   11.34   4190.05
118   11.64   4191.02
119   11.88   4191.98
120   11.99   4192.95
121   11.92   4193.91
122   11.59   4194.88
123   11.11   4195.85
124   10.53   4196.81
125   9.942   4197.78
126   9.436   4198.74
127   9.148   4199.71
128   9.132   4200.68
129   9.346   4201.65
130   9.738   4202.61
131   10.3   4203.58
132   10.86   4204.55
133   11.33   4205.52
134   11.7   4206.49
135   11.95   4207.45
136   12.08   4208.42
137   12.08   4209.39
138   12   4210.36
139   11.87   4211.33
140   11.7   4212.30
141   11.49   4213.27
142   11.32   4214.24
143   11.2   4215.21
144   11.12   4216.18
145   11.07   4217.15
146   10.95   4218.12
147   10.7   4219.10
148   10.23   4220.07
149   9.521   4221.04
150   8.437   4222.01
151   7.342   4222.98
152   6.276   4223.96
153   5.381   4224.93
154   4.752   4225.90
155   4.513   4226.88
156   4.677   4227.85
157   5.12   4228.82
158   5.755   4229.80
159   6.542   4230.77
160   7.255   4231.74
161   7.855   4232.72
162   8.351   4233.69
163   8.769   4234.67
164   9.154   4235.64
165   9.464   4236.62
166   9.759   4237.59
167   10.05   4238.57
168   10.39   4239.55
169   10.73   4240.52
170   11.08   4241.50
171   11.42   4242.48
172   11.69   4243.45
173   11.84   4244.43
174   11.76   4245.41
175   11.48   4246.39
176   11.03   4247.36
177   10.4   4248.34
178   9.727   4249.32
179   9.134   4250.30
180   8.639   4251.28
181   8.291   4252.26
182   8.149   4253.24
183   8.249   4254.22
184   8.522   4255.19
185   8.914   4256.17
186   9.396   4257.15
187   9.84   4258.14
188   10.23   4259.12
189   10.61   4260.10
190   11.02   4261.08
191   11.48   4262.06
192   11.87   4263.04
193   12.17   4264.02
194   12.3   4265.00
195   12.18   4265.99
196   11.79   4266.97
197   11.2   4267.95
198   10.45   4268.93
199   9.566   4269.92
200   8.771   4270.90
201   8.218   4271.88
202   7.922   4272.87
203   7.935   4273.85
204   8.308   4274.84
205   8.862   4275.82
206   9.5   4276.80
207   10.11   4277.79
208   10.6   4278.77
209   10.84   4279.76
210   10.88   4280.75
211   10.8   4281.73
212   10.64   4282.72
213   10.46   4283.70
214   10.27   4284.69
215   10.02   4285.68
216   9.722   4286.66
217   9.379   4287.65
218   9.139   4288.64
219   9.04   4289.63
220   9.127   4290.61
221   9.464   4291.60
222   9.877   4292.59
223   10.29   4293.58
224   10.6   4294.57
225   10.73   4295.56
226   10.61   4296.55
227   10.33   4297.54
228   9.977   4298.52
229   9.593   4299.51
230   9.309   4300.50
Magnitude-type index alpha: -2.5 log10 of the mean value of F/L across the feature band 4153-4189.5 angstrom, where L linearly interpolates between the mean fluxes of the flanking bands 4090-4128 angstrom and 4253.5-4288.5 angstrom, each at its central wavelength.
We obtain -0.08 mag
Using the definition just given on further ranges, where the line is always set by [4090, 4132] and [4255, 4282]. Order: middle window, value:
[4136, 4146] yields 0.075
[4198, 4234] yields 0.122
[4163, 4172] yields -0.082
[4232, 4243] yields 0.065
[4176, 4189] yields -0.075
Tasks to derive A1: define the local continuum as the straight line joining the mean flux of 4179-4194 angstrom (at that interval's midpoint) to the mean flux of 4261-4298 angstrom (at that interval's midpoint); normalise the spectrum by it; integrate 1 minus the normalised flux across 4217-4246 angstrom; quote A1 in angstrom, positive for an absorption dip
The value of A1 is 5.6 angstrom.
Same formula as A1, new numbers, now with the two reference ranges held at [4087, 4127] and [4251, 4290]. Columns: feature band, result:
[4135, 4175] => -0.74 angstrom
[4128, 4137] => 0.26 angstrom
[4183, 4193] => -0.70 angstrom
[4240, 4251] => -0.90 angstrom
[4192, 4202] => -0.13 angstrom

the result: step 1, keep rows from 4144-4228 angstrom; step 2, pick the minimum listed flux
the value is 4.513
